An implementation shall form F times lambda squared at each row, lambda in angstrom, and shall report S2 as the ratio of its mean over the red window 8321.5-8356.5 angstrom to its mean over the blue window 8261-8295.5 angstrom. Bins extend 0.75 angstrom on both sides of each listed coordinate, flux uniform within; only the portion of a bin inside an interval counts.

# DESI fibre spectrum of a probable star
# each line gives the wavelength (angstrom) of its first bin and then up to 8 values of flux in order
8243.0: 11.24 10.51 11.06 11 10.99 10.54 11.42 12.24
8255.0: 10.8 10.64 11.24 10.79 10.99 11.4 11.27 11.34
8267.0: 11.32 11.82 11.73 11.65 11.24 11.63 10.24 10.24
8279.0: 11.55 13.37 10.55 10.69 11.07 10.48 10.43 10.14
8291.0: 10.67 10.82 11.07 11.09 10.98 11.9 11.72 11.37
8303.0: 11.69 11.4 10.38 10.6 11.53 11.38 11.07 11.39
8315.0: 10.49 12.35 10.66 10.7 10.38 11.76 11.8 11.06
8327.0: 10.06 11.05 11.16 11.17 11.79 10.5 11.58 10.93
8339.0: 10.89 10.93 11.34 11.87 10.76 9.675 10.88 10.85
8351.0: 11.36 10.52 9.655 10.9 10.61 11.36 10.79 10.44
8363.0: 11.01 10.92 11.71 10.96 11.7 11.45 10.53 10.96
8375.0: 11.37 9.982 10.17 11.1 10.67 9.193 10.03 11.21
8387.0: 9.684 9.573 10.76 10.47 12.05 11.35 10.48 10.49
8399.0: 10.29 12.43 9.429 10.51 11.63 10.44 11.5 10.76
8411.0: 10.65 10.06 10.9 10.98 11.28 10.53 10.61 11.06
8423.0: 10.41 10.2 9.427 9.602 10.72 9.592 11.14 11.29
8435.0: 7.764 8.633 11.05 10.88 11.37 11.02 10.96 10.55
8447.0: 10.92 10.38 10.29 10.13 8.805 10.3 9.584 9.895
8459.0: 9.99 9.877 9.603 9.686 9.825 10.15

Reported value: 1.00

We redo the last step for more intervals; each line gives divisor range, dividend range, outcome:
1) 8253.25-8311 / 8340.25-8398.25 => 0.99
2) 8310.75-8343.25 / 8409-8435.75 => 0.96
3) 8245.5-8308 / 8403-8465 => 0.97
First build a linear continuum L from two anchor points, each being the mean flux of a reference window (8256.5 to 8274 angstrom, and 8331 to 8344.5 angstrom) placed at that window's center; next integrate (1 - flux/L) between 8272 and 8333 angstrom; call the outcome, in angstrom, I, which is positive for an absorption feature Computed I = 0.92 angstrom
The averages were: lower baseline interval 11.3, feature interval 11.1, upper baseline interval 11.2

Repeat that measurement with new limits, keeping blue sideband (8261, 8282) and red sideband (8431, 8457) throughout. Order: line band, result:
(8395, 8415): -0.4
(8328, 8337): -0.2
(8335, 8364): 0.1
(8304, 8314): 0.1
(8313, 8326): -0.1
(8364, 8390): 0.1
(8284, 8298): 0.6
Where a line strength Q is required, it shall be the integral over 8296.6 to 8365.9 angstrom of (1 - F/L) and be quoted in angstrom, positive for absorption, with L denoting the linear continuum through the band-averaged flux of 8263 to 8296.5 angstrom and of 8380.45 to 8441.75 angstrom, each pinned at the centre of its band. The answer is -1.0 angstrom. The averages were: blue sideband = 11.1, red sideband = 10.5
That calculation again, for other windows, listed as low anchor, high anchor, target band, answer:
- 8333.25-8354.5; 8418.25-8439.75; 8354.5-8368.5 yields -0.30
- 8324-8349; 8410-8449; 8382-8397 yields 0.27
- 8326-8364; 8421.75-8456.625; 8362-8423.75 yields -1.23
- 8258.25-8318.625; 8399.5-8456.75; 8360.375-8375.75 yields -0.47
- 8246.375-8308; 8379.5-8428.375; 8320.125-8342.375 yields -0.37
